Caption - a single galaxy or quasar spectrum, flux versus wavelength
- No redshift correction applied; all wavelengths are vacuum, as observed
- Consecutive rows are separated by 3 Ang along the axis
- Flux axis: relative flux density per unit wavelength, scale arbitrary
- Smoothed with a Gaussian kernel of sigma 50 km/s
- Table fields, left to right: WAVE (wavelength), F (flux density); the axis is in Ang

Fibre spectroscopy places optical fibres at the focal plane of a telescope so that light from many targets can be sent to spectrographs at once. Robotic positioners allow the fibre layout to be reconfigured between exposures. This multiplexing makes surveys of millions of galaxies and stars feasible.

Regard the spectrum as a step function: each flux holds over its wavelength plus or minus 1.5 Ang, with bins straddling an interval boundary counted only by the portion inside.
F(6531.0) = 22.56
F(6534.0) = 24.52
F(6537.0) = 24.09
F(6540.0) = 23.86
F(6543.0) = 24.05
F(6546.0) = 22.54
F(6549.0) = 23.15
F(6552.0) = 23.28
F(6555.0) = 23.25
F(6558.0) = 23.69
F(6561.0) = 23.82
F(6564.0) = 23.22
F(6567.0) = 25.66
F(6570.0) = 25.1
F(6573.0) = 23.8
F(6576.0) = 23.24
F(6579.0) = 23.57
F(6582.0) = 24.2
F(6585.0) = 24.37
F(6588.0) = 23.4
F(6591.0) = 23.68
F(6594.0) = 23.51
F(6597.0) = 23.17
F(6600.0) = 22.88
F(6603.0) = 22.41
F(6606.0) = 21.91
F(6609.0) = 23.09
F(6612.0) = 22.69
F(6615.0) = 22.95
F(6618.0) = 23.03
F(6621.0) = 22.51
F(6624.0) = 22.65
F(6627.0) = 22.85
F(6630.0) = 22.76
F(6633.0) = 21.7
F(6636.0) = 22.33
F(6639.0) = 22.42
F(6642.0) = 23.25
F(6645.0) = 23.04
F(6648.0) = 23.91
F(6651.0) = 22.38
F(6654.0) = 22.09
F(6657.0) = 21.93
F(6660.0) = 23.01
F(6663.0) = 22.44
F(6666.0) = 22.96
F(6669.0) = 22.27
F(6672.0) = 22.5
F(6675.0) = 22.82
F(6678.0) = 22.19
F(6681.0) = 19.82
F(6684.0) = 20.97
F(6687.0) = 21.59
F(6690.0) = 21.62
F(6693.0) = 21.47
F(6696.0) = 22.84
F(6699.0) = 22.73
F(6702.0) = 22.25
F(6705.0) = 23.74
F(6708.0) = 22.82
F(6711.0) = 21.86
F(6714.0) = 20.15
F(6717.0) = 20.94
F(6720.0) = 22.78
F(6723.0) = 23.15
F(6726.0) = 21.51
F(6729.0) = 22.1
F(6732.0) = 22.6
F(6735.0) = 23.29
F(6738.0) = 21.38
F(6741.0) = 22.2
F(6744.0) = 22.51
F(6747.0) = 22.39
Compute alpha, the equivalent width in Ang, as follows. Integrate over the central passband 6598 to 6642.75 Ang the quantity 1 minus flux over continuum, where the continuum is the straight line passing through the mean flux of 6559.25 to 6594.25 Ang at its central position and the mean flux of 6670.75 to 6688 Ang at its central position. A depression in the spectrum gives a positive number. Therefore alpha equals 0.7 Ang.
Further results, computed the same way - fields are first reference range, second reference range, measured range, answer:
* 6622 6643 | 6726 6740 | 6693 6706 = -0.2 Ang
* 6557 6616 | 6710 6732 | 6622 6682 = 0.6 Ang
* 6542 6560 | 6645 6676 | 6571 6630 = -0.4 Ang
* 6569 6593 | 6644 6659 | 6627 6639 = 0.3 Ang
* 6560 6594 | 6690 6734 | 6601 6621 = 0.7 Ang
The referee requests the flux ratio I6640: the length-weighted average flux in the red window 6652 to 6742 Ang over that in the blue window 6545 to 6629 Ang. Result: 0.95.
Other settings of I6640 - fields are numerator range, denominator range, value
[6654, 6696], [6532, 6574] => 0.92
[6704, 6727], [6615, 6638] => 0.98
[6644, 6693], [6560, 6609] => 0.94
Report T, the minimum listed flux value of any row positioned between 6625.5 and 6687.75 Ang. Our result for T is 19.82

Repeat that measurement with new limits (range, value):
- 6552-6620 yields 21.91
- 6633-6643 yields 21.7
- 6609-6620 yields 22.69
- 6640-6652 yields 22.38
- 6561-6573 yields 23.22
